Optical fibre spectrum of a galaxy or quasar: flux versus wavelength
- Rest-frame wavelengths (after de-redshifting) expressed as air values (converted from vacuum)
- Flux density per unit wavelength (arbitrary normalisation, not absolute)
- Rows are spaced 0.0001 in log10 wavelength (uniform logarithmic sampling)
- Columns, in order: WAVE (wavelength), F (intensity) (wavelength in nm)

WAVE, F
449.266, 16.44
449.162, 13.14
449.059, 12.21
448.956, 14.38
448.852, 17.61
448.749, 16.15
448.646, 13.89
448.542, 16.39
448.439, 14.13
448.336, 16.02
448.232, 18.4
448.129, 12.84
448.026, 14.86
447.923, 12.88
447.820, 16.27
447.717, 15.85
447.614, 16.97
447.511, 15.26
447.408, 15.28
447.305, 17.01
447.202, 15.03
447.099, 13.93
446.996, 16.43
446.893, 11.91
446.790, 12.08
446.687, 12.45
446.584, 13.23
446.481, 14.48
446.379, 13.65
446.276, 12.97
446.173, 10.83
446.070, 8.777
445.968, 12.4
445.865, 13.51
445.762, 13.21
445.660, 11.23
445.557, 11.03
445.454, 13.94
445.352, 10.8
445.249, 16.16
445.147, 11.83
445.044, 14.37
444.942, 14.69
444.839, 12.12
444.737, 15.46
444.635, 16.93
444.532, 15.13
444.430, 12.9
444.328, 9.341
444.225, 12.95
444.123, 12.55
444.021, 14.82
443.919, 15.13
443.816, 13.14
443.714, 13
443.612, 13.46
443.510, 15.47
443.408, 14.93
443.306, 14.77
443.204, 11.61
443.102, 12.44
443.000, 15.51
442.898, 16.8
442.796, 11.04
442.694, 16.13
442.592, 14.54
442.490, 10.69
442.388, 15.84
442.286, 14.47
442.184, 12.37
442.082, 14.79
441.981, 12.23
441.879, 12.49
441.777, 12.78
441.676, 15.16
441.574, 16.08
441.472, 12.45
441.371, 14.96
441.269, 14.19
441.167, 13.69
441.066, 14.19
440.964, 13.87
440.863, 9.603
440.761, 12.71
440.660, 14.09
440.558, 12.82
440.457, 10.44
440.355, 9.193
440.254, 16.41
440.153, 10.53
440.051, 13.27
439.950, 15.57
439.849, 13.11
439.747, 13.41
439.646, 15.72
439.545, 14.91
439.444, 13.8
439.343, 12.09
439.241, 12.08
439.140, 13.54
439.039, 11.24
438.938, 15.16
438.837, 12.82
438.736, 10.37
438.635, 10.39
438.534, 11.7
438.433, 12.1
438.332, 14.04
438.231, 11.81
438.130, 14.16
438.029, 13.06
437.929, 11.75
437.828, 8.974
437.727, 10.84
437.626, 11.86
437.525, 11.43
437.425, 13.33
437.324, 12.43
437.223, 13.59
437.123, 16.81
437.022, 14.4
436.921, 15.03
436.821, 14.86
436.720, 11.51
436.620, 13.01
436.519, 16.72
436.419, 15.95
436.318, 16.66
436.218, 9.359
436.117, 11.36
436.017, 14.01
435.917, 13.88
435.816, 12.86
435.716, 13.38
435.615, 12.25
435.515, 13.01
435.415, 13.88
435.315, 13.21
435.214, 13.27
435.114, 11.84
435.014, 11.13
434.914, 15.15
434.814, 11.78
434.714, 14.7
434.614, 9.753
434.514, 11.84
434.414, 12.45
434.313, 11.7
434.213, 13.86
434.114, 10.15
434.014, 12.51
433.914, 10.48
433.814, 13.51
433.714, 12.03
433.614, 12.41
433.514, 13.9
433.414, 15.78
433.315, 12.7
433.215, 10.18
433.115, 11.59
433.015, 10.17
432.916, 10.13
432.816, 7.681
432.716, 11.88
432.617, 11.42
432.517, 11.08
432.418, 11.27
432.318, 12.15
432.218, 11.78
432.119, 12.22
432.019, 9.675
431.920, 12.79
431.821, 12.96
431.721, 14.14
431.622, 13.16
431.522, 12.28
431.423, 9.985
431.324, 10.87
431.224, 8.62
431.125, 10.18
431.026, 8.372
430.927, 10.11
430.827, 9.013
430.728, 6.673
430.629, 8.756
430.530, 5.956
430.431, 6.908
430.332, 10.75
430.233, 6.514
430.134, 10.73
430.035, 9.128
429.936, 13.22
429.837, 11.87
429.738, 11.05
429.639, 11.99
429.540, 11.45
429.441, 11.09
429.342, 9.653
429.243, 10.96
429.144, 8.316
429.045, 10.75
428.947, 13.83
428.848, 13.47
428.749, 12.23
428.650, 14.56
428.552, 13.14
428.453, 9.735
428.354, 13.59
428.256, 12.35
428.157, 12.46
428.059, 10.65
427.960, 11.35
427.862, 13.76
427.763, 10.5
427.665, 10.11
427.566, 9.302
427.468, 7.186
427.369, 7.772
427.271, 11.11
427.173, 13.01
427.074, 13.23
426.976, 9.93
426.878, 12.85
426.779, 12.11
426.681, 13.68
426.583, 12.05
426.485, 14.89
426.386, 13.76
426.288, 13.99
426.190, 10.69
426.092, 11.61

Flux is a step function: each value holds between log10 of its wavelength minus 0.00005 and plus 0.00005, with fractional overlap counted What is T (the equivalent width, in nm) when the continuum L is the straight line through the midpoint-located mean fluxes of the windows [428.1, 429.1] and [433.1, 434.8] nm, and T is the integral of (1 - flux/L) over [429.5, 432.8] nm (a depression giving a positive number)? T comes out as 0.51 nm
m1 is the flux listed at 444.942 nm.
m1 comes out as 14.69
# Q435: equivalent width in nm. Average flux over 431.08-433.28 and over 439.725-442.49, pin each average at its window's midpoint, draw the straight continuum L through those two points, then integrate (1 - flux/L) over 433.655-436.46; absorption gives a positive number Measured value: -0.19 nm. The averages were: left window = 11.2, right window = 13.3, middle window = 12.7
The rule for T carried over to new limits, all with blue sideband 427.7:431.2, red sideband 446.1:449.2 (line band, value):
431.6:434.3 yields -0.110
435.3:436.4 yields -0.102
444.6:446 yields 0.064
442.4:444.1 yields -0.049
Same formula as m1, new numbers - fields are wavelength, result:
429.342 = 9.653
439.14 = 13.54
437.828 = 8.974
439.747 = 13.41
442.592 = 14.54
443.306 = 14.77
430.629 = 8.756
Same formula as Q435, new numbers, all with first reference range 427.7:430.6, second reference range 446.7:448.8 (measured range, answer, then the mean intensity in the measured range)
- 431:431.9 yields 0.021 nm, 11.3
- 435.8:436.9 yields -0.096 nm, 13.7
